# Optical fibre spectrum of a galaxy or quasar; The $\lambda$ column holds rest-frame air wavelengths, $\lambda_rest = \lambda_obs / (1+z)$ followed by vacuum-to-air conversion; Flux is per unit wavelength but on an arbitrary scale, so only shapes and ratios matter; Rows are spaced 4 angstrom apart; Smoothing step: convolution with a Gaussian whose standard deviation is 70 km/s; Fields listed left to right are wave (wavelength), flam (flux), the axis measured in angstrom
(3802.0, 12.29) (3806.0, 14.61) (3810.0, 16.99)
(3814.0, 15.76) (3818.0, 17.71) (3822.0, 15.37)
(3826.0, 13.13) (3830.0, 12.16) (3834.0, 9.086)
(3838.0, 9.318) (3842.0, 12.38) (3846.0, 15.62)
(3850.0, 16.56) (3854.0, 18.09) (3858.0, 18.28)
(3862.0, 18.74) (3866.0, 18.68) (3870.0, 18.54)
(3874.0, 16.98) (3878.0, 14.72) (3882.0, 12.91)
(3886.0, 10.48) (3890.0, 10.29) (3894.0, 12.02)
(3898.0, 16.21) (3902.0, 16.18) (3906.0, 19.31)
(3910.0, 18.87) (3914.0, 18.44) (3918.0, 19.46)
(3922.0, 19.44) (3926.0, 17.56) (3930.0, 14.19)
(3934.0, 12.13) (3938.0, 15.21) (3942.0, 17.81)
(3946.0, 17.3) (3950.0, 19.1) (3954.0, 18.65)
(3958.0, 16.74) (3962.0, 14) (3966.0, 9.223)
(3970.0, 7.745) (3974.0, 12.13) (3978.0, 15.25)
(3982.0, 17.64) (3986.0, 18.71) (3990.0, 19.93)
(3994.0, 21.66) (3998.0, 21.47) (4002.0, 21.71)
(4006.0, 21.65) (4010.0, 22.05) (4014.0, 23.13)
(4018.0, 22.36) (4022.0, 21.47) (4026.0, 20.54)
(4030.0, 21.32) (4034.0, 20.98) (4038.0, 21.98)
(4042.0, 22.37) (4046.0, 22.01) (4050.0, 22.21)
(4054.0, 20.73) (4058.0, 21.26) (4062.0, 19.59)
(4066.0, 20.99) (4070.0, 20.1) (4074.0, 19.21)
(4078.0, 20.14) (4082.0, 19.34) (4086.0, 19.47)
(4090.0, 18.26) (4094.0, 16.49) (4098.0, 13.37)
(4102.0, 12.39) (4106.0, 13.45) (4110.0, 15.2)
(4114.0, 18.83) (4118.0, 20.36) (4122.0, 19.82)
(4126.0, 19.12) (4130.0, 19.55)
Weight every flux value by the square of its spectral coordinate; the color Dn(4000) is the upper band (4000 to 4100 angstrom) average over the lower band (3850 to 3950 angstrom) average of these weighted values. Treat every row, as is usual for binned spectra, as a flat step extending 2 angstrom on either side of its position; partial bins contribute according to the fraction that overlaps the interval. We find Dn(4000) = 1.35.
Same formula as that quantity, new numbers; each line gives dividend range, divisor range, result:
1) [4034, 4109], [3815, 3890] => 1.44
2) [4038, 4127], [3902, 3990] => 1.25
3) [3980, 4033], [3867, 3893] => 1.59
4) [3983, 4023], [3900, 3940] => 1.30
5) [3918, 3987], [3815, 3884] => 1.08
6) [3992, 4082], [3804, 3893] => 1.58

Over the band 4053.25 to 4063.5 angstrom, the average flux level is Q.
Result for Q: 20.5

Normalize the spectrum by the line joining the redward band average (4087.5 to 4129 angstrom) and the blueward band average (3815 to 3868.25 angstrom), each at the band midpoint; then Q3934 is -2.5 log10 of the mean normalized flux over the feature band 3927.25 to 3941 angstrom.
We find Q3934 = 0.10 mag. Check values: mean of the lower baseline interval 15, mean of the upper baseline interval 16.8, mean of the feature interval 14.3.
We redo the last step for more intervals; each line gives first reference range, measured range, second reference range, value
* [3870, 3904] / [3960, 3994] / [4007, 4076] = 0.24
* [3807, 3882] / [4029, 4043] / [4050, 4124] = -0.21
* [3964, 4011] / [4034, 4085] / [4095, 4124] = -0.24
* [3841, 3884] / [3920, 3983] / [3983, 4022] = 0.27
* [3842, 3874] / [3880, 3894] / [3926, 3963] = 0.44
